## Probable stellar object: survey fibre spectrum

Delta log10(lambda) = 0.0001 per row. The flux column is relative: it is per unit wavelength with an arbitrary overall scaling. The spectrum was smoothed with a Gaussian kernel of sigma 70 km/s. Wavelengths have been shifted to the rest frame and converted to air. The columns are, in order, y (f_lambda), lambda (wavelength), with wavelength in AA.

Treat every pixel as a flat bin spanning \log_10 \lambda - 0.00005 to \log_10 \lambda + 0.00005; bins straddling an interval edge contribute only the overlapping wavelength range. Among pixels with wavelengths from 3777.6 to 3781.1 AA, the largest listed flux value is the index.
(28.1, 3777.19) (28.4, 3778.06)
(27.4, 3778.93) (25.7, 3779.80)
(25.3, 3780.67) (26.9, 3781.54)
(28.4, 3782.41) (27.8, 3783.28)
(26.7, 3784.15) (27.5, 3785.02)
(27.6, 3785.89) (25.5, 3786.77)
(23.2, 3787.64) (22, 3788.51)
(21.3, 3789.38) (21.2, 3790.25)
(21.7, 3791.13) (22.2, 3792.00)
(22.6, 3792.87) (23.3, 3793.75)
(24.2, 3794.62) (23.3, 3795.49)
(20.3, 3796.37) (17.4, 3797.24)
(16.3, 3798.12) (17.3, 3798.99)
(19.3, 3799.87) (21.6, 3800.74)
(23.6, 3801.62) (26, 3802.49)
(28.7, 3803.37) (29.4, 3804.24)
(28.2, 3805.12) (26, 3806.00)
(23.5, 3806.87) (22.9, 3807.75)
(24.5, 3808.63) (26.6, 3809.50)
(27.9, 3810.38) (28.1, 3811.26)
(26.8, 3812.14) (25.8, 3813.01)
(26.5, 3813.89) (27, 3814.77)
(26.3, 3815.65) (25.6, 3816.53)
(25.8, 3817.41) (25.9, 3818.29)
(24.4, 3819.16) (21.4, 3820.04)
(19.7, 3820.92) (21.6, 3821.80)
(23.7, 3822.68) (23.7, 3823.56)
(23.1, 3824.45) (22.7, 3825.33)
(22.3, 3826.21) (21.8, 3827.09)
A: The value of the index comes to 28.4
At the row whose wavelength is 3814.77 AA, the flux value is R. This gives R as 27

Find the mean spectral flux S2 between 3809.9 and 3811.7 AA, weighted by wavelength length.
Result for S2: 27.9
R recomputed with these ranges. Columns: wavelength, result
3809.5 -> 26.6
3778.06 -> 28.4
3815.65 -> 26.3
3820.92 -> 19.7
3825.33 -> 22.7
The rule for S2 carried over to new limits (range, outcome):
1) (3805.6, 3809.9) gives 24.7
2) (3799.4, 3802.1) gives 21.5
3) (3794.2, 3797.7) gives 21.2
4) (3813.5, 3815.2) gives 26.7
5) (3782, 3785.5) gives 27.6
